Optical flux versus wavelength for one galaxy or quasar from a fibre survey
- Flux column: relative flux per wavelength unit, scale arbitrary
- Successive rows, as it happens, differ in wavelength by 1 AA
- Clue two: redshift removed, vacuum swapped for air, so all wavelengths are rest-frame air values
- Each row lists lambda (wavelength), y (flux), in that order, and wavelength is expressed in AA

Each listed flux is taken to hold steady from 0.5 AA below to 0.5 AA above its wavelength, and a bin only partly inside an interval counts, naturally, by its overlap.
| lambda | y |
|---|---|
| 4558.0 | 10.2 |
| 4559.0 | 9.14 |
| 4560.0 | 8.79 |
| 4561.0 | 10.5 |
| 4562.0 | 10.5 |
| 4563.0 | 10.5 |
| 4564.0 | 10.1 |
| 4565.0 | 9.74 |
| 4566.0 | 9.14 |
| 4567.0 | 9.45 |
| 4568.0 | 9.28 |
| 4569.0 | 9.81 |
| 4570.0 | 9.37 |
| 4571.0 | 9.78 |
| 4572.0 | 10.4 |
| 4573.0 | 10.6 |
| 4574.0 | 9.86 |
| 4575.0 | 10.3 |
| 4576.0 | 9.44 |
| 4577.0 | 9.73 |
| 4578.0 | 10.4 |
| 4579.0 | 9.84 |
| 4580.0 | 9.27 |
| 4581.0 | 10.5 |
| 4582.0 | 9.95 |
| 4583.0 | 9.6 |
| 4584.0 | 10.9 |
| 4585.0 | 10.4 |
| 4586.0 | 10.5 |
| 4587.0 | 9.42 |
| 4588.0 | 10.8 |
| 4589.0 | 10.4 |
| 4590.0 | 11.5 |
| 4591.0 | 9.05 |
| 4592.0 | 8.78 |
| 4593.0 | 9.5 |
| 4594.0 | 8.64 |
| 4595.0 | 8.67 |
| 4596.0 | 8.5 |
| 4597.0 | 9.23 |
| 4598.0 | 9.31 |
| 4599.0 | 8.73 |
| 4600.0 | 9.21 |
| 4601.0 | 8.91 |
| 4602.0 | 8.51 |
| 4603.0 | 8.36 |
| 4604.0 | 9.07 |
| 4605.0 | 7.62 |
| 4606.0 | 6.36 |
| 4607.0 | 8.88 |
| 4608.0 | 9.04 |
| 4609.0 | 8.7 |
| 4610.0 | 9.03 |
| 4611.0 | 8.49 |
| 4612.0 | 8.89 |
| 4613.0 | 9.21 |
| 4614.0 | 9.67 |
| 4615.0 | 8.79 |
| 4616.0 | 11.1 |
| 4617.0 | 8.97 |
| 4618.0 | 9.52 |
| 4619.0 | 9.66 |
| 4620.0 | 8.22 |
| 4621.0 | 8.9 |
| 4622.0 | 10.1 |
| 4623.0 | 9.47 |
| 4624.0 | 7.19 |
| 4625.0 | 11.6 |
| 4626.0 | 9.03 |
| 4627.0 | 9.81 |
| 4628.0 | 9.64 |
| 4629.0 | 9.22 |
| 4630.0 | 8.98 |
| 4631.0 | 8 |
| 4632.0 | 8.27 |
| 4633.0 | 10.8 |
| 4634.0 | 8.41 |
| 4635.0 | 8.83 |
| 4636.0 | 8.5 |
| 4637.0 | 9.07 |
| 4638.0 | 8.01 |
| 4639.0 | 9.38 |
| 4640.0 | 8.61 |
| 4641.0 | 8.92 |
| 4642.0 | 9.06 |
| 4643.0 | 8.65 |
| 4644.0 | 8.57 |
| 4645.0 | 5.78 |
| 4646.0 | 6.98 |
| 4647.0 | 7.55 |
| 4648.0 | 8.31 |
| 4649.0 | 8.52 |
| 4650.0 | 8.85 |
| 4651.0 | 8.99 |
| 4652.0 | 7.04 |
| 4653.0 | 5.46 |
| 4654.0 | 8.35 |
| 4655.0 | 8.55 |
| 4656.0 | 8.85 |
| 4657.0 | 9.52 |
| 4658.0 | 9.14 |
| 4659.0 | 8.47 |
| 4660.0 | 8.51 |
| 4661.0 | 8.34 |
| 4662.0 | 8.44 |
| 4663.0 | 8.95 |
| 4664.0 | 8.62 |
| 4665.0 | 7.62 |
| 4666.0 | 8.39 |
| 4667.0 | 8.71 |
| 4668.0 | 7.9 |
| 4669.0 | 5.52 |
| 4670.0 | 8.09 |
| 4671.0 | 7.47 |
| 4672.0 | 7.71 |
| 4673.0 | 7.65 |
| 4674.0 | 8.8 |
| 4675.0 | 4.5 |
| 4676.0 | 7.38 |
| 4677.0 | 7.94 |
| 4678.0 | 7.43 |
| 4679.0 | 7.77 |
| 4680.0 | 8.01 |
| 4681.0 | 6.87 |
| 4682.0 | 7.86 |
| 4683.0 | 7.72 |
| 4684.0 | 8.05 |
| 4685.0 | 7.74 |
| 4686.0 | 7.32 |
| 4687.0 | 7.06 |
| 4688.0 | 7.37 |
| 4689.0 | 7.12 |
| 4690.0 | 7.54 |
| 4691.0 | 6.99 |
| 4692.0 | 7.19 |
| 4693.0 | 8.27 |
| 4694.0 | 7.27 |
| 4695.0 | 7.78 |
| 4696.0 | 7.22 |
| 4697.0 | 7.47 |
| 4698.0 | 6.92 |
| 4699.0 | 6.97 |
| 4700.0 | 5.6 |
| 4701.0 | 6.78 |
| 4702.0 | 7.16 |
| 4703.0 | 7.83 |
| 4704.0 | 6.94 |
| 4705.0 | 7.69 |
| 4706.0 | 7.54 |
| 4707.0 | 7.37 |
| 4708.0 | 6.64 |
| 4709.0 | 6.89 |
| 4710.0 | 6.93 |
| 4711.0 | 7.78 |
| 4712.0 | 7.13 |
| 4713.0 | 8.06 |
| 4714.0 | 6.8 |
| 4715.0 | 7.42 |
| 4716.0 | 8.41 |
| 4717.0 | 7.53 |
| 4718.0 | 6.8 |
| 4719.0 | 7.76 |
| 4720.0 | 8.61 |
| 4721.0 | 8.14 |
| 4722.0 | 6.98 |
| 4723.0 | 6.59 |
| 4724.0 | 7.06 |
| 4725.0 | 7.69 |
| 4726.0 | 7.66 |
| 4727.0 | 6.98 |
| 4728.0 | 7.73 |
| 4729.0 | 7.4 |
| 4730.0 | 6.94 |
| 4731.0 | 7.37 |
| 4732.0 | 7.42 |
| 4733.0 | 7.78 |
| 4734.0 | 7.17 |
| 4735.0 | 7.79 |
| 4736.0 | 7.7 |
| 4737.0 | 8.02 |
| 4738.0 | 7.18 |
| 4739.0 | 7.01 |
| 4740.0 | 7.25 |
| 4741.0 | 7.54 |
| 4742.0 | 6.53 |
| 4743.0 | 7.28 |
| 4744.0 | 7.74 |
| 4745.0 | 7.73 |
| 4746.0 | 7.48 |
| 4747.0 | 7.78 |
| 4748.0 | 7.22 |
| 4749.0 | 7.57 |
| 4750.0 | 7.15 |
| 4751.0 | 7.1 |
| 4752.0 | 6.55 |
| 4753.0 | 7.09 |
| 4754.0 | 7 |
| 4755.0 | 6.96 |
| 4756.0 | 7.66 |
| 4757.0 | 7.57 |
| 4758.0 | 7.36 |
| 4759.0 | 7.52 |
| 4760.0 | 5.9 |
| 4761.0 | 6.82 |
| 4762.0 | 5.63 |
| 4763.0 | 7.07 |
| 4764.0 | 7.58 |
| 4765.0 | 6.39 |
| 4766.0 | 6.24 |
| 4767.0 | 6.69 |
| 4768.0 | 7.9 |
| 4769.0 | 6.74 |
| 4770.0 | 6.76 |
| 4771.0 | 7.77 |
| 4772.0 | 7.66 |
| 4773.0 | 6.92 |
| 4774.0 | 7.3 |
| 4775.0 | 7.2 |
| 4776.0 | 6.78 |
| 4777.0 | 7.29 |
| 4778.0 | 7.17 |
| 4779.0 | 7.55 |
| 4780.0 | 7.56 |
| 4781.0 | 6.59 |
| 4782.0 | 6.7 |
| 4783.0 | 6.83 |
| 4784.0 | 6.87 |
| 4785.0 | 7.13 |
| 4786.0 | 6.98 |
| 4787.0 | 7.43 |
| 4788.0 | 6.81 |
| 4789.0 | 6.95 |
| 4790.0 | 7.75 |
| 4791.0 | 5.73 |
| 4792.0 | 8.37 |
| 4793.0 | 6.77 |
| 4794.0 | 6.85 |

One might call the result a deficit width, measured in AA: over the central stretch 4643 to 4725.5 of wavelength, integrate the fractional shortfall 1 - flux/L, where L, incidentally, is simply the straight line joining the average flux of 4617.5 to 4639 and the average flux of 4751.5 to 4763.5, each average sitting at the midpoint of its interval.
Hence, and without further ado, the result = 5.56 AA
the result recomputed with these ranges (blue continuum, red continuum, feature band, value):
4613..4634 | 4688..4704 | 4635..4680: 1.4 AA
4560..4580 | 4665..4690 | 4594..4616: 0.8 AA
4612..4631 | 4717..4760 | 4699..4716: 1.5 AA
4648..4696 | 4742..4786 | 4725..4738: -0.2 AA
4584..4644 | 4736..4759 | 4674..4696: 2.0 AA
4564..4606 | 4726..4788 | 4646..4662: 0.6 AA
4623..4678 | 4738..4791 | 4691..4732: 1.8 AA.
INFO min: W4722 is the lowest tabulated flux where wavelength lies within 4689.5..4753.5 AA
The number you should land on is 5.6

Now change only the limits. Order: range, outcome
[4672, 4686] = 4.5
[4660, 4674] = 5.52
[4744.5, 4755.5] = 6.55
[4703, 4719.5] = 6.64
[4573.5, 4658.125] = 5.46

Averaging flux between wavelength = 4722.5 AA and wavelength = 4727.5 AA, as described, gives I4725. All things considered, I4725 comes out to 7.2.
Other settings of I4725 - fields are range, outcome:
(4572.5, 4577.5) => 9.99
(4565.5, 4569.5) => 9.42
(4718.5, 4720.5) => 8.18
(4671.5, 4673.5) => 7.68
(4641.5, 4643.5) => 8.86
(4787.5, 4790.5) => 7.17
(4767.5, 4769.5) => 7.32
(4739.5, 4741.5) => 7.39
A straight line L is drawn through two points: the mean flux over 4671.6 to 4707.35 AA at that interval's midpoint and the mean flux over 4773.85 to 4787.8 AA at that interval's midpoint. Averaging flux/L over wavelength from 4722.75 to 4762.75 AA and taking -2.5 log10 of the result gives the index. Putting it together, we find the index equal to -0.008 mag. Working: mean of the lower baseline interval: 7.36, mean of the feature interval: 7.25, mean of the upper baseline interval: 7.09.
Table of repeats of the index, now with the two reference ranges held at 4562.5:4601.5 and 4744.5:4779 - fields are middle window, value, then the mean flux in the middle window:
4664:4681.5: 0.118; 7.55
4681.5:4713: 0.105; 7.31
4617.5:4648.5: 0.023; 8.81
